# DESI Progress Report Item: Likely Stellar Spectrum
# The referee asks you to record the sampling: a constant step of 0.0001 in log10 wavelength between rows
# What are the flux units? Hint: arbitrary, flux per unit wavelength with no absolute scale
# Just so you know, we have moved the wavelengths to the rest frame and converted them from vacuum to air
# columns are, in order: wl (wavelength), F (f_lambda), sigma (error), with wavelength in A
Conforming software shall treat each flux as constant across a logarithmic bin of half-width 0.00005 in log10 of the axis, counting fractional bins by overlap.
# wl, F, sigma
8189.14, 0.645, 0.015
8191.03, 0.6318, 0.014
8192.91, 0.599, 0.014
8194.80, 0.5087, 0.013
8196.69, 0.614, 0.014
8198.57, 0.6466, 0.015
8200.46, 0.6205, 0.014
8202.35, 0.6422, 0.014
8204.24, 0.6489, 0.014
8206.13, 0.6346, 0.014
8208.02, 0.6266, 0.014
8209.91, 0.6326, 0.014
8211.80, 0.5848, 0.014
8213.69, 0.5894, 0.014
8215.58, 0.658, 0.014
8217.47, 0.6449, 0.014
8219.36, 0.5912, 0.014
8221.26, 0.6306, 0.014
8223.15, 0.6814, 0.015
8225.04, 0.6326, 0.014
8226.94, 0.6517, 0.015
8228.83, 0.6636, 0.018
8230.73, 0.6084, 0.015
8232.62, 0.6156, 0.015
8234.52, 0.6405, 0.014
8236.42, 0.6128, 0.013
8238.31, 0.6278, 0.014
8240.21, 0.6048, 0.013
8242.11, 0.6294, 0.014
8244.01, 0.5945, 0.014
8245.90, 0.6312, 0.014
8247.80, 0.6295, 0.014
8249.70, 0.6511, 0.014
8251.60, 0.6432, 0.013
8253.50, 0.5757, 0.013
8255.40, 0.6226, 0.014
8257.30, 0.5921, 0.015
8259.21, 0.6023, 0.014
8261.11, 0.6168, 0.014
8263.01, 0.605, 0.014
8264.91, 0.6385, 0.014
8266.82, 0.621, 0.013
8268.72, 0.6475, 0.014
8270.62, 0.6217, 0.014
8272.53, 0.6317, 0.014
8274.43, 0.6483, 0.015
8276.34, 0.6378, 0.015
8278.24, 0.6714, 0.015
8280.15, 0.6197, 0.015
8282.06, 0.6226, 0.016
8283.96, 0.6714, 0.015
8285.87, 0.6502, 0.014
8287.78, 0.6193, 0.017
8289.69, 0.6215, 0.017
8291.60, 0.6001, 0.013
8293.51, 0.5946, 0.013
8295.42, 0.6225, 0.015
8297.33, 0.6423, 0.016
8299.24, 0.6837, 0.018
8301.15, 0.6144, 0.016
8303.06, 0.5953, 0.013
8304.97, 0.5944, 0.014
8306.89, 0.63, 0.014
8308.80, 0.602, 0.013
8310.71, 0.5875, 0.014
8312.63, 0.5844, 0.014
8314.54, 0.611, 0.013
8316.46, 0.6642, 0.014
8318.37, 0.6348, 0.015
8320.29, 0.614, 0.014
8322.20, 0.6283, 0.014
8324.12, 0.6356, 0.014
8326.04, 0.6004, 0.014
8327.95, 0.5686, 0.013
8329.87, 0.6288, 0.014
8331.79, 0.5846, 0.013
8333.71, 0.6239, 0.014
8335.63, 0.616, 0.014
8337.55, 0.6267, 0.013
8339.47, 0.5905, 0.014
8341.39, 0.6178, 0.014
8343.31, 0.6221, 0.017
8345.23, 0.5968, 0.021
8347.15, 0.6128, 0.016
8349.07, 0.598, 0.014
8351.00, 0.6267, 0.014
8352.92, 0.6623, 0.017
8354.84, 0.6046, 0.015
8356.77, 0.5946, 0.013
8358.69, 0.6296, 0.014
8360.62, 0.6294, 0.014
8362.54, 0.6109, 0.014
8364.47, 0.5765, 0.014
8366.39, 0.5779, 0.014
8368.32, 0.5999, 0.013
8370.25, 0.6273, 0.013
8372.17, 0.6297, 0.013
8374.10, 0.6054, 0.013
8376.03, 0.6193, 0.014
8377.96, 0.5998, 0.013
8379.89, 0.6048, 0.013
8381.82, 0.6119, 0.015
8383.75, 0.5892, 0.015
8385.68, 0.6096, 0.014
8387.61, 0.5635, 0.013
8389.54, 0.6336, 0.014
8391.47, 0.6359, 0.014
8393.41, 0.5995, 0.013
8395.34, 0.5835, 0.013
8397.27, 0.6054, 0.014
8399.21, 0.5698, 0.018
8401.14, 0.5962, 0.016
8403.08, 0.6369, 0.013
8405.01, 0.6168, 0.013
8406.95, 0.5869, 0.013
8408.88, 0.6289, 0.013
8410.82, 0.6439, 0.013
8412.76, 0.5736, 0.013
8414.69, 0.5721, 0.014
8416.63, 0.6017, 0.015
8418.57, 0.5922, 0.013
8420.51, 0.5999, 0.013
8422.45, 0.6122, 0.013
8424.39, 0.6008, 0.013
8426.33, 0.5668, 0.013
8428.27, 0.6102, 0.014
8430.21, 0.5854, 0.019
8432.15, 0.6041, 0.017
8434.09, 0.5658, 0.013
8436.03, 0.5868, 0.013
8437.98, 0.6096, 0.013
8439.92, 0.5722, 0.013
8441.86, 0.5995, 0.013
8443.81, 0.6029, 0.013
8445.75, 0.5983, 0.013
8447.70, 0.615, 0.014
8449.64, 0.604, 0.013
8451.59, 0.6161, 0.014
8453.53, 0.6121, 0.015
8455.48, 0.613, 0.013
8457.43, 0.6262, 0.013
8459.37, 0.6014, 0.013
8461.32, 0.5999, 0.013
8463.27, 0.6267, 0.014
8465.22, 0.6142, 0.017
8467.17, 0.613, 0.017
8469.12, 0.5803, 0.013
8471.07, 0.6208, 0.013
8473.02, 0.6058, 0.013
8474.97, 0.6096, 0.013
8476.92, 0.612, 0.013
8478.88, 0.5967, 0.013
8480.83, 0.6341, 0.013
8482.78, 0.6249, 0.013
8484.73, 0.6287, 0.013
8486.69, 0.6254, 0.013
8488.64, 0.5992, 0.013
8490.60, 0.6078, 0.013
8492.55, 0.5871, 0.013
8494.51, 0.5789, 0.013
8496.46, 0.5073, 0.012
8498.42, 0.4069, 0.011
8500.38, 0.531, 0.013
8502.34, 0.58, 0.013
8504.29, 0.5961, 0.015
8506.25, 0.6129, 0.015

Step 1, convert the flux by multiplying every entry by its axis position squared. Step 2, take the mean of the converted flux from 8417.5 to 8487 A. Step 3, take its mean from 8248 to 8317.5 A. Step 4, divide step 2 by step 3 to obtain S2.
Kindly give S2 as 1.0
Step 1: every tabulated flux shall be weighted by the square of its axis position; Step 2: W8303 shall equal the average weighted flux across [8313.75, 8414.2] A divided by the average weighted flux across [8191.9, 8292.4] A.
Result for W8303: 1.01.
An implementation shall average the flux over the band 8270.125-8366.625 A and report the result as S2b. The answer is 0.619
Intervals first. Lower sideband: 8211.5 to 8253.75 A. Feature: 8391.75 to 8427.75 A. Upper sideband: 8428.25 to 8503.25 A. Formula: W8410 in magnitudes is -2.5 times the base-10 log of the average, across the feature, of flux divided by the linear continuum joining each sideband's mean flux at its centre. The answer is 0.00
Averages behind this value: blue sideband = 0.627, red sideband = 0.595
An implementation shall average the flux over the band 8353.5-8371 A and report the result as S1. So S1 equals 0.607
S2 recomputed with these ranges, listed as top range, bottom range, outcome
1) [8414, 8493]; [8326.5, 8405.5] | 1.01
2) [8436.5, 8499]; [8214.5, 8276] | 1.01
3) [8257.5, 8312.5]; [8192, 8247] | 1.02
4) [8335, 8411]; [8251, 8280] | 1.00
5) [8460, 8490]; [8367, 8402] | 1.04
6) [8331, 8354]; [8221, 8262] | 1.01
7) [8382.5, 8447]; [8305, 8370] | 1.00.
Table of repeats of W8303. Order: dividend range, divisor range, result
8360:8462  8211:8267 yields 1.01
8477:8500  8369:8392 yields 0.98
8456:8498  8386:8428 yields 1.02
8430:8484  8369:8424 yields 1.02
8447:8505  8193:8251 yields 1.01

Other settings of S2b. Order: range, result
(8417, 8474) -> 0.602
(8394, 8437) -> 0.597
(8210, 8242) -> 0.628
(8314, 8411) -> 0.611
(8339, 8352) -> 0.61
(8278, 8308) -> 0.627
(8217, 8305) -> 0.627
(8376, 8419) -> 0.603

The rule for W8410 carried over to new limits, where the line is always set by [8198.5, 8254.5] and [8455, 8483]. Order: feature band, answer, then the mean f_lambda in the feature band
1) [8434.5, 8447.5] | 0.03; 0.595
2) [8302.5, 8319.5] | 0.02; 0.612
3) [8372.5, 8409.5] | 0.02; 0.605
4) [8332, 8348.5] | 0.01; 0.612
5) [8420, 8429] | 0.03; 0.597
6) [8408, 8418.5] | 0.02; 0.603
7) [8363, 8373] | 0.03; 0.603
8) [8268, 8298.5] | -0.02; 0.633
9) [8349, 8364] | 0.00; 0.619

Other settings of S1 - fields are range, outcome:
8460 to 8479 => 0.608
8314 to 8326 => 0.629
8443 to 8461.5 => 0.61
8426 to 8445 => 0.591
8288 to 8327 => 0.618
